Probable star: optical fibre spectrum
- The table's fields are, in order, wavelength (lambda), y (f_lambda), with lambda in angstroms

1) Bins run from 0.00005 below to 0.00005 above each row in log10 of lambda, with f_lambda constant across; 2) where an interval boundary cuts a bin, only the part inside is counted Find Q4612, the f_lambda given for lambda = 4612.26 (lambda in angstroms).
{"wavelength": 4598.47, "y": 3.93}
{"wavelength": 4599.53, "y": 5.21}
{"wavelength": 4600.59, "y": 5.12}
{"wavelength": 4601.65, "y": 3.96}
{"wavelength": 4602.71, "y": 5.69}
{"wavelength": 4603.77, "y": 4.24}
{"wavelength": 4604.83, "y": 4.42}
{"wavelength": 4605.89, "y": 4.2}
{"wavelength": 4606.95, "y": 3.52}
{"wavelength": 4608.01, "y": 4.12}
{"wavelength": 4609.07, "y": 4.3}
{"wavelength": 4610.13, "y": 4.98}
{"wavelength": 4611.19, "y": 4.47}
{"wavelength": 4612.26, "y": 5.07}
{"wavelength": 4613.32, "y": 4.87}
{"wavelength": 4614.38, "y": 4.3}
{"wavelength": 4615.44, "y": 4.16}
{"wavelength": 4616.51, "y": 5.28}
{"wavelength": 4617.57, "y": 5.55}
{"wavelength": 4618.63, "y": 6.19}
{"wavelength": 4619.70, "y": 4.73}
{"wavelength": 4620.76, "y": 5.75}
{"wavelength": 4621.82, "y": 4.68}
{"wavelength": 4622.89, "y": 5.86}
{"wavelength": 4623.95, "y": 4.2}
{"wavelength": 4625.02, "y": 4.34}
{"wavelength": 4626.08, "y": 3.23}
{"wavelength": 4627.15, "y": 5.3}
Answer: 5.07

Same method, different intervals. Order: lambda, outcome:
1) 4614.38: 4.3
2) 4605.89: 4.2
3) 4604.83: 4.42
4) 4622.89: 5.86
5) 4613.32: 4.87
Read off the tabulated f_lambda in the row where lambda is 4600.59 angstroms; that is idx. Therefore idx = 5.12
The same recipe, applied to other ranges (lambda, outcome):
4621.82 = 4.68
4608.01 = 4.12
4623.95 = 4.2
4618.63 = 6.19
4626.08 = 3.23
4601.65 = 3.96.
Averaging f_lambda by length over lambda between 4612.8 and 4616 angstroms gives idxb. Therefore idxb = 4.44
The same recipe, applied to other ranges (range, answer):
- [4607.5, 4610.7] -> 4.47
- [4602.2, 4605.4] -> 4.77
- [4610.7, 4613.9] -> 4.79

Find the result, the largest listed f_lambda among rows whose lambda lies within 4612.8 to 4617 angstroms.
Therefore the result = 5.28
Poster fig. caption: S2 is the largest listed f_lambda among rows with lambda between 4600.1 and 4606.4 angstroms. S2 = 5.69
